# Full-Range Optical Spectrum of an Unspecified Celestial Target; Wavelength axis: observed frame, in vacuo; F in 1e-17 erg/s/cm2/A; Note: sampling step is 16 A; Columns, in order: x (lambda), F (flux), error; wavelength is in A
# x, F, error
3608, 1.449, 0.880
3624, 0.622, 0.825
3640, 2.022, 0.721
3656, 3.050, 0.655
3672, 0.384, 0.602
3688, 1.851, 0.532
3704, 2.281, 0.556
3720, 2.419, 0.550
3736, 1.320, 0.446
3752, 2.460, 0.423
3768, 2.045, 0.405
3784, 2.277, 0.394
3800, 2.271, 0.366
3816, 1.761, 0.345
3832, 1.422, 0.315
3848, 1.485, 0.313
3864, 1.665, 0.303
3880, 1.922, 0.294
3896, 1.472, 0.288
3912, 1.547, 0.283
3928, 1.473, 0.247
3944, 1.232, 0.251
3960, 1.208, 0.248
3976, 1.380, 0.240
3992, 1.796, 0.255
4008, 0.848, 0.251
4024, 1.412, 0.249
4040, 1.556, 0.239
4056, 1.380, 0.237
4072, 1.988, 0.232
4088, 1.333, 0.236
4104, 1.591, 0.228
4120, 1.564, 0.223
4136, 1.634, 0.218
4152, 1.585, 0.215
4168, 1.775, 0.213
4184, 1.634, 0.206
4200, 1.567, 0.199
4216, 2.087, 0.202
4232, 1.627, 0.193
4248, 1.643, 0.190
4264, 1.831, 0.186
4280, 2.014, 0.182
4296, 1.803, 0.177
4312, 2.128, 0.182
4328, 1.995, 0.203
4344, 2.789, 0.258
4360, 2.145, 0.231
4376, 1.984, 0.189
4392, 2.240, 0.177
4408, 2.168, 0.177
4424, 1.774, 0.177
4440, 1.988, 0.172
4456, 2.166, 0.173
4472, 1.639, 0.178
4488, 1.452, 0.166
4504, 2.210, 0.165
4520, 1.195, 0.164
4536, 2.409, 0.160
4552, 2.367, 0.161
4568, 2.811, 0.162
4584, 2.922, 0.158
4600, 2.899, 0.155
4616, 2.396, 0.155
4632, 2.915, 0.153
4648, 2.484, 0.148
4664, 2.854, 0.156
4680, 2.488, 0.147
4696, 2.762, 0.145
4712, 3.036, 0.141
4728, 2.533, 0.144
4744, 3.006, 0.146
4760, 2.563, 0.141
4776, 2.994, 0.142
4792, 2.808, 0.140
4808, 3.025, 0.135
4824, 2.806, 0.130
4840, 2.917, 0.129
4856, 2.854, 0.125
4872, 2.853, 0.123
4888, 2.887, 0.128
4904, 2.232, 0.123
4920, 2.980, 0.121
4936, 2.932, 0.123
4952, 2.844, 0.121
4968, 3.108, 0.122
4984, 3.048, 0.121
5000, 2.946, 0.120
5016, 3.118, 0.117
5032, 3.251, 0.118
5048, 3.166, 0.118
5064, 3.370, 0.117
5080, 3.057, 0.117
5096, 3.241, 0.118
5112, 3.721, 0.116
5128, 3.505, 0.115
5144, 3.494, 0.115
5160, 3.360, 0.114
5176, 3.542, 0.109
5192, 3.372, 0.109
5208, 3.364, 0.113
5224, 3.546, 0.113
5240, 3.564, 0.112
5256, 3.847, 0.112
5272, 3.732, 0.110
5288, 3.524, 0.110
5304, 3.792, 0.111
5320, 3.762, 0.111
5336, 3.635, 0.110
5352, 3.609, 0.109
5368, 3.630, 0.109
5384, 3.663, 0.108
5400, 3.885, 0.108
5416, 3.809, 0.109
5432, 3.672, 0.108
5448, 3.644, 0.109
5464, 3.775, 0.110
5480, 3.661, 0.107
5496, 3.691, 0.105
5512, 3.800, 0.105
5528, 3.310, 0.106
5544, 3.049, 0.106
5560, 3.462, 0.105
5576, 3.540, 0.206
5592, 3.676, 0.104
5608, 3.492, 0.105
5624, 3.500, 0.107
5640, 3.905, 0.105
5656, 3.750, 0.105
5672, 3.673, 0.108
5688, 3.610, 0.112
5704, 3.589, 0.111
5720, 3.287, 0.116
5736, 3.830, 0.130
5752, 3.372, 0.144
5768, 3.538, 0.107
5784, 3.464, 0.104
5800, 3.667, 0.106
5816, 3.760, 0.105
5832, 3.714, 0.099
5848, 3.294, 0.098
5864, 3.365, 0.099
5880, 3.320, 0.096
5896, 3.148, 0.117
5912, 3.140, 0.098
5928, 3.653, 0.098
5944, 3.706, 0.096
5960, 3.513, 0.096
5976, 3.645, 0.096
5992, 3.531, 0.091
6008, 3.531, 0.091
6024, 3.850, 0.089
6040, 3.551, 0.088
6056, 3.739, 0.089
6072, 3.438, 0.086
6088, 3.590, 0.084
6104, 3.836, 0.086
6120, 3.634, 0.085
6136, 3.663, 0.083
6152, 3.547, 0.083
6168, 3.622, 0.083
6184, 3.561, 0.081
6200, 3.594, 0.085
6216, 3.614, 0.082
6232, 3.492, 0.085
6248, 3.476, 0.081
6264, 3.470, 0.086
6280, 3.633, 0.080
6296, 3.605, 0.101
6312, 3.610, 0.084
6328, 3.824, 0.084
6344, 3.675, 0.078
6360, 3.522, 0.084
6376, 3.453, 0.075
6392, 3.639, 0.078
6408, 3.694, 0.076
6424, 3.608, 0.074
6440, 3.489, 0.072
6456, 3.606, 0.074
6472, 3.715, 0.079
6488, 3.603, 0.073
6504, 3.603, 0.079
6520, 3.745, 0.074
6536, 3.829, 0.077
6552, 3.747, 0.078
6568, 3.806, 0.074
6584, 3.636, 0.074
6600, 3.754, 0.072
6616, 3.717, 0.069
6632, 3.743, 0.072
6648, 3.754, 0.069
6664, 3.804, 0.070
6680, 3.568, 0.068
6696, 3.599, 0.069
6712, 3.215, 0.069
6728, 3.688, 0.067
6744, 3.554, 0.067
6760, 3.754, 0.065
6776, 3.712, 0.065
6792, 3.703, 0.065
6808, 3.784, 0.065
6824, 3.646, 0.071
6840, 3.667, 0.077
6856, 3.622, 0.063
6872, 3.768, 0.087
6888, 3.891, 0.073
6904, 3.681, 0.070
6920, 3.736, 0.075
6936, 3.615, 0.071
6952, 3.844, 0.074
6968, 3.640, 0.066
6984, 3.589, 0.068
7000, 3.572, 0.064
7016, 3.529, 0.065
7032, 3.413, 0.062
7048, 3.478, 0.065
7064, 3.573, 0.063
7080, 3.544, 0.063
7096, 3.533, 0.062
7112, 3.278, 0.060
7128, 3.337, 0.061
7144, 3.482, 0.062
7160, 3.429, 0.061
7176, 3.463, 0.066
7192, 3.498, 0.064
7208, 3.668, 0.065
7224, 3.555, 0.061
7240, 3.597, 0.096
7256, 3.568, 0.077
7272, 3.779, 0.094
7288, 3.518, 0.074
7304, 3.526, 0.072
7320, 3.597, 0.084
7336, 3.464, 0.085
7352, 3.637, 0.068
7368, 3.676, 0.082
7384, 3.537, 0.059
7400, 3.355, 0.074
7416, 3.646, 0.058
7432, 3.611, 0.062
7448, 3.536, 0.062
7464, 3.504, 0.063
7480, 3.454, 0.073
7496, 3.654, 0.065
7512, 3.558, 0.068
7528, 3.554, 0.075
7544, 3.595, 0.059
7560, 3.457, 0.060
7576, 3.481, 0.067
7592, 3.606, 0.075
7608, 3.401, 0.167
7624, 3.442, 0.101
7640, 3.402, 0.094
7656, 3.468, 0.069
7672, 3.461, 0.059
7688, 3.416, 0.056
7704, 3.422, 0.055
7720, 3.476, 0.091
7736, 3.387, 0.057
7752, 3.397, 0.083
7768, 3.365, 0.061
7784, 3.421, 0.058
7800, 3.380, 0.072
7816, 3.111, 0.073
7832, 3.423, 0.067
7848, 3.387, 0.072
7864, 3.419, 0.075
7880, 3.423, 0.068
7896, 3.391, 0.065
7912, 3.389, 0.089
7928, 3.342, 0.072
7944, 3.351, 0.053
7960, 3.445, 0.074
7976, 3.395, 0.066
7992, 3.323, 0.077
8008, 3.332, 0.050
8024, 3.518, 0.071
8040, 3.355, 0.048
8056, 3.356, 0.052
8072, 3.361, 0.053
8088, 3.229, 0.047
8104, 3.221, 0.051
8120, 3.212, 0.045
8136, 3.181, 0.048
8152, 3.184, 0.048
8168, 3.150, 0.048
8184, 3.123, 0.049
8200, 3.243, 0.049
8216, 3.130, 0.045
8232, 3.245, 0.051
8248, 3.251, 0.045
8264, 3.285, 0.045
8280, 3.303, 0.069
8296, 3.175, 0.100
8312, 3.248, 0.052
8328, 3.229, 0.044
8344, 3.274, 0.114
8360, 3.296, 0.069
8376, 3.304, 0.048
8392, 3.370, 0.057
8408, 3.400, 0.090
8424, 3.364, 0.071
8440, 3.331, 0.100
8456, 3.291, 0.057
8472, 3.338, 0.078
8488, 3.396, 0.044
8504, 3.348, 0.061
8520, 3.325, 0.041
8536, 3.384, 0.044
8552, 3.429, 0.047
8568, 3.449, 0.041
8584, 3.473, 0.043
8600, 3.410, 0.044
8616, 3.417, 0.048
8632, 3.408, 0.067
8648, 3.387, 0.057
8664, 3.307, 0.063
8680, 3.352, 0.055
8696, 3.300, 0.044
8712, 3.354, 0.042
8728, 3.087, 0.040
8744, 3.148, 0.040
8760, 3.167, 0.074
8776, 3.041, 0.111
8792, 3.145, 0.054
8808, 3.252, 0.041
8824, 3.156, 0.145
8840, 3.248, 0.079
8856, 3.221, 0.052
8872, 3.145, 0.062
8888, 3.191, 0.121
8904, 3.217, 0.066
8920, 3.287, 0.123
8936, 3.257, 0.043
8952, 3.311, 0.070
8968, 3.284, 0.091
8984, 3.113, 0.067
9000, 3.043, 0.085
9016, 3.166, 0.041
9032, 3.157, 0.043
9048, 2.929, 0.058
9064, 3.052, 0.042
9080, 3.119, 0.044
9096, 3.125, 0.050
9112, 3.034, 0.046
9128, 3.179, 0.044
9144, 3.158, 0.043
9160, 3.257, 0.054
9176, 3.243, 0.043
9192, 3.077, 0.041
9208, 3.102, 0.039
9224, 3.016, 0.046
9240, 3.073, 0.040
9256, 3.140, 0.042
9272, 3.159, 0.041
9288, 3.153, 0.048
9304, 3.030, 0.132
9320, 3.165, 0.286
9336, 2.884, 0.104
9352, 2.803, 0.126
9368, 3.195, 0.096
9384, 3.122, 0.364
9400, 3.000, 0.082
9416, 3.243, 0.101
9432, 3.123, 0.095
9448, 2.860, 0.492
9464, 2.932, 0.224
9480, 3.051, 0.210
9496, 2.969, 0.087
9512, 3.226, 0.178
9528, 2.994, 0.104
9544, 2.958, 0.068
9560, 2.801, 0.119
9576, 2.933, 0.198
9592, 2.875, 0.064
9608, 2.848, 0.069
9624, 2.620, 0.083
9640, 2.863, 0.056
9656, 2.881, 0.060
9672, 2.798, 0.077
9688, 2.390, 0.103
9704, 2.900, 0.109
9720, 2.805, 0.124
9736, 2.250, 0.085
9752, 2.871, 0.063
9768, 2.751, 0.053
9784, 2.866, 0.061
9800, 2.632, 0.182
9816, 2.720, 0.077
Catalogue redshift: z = 0.14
